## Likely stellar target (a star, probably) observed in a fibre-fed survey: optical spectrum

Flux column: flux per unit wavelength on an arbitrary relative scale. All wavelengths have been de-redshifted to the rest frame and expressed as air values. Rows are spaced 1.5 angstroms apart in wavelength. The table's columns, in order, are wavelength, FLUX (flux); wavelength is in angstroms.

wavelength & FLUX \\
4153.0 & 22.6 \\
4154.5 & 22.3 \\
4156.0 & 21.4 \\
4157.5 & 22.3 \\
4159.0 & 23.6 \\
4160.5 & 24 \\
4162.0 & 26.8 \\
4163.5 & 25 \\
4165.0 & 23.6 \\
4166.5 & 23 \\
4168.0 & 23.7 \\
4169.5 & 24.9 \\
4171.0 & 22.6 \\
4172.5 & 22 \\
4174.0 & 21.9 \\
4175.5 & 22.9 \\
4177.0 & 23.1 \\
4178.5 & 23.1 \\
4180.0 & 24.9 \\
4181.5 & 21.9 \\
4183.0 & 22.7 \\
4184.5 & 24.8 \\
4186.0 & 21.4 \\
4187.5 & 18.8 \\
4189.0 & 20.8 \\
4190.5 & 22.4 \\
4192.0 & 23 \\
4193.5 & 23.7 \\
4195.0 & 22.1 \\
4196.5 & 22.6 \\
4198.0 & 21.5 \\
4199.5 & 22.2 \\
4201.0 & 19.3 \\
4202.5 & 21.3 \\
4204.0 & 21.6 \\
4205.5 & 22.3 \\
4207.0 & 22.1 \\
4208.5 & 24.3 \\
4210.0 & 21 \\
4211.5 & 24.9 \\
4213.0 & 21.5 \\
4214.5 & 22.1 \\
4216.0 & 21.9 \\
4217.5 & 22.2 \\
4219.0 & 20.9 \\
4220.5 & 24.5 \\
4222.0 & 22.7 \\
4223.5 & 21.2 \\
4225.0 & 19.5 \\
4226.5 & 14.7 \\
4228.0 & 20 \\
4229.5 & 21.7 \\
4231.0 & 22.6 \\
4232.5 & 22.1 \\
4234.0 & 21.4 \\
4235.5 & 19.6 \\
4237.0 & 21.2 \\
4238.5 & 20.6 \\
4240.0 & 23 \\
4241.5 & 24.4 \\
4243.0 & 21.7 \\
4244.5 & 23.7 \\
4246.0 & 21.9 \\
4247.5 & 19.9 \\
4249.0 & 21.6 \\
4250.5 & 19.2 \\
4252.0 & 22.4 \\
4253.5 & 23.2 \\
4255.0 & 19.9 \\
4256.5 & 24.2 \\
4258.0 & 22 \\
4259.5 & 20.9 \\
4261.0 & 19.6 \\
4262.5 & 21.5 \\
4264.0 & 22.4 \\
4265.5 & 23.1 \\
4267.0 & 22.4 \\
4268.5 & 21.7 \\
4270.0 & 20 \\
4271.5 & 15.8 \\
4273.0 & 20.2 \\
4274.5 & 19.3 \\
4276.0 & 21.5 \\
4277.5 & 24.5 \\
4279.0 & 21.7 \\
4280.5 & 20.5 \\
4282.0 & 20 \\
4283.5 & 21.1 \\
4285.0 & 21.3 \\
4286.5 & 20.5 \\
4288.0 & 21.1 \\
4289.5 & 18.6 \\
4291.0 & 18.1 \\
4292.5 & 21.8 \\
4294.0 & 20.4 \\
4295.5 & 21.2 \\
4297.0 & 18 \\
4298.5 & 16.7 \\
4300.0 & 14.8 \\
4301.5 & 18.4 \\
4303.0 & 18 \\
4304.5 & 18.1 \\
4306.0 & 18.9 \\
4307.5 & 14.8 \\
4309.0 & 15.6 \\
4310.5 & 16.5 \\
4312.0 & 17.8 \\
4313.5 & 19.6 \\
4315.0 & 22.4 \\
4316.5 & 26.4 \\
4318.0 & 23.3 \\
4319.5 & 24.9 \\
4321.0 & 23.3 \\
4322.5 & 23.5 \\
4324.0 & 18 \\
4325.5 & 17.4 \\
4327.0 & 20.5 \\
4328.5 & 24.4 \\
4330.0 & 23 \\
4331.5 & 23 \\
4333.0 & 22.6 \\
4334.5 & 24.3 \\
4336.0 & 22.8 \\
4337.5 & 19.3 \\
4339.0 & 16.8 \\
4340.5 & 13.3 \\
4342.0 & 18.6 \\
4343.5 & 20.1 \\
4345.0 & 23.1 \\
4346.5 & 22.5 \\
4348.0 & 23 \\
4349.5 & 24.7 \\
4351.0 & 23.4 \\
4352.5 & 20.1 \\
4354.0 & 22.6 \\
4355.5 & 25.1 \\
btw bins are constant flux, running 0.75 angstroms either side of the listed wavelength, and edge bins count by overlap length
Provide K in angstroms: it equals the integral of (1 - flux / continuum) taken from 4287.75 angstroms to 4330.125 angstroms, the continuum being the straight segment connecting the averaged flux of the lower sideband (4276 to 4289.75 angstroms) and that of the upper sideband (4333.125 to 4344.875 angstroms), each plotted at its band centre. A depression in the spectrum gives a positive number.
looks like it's 1.4 angstroms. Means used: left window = 21.1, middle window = 19.8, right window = 19.7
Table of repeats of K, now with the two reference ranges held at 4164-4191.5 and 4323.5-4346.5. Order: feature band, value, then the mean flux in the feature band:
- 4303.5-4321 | 0.76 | 20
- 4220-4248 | 0.73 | 21.4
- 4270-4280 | 0.43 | 20.5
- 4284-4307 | 2.27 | 19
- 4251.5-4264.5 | -0.08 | 21.8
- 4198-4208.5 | 0.33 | 21.7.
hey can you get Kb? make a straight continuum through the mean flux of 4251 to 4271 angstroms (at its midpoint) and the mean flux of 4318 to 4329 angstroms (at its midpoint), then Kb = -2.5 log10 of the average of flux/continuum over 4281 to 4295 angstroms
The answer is 0.07 mag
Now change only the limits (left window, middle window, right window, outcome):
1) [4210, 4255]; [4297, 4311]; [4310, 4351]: 0.255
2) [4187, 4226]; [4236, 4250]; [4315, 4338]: 0.009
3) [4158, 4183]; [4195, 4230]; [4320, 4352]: 0.068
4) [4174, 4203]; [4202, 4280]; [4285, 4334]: -0.011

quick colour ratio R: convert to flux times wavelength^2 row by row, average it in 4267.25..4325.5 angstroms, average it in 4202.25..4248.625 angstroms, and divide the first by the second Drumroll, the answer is 0.95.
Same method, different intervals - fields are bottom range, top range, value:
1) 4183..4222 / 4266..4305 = 0.93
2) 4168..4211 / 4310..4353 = 1.02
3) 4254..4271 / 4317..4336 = 1.07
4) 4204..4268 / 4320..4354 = 1.03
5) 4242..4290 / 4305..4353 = 1.01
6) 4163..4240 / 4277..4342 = 0.96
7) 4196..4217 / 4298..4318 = 0.88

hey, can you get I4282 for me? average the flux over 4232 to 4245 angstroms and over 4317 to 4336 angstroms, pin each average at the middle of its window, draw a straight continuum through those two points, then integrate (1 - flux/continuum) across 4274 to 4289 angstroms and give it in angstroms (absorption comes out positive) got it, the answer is 0.7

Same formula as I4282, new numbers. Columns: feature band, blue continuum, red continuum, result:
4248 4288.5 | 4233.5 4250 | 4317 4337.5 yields 1.34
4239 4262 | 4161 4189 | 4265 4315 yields -1.21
